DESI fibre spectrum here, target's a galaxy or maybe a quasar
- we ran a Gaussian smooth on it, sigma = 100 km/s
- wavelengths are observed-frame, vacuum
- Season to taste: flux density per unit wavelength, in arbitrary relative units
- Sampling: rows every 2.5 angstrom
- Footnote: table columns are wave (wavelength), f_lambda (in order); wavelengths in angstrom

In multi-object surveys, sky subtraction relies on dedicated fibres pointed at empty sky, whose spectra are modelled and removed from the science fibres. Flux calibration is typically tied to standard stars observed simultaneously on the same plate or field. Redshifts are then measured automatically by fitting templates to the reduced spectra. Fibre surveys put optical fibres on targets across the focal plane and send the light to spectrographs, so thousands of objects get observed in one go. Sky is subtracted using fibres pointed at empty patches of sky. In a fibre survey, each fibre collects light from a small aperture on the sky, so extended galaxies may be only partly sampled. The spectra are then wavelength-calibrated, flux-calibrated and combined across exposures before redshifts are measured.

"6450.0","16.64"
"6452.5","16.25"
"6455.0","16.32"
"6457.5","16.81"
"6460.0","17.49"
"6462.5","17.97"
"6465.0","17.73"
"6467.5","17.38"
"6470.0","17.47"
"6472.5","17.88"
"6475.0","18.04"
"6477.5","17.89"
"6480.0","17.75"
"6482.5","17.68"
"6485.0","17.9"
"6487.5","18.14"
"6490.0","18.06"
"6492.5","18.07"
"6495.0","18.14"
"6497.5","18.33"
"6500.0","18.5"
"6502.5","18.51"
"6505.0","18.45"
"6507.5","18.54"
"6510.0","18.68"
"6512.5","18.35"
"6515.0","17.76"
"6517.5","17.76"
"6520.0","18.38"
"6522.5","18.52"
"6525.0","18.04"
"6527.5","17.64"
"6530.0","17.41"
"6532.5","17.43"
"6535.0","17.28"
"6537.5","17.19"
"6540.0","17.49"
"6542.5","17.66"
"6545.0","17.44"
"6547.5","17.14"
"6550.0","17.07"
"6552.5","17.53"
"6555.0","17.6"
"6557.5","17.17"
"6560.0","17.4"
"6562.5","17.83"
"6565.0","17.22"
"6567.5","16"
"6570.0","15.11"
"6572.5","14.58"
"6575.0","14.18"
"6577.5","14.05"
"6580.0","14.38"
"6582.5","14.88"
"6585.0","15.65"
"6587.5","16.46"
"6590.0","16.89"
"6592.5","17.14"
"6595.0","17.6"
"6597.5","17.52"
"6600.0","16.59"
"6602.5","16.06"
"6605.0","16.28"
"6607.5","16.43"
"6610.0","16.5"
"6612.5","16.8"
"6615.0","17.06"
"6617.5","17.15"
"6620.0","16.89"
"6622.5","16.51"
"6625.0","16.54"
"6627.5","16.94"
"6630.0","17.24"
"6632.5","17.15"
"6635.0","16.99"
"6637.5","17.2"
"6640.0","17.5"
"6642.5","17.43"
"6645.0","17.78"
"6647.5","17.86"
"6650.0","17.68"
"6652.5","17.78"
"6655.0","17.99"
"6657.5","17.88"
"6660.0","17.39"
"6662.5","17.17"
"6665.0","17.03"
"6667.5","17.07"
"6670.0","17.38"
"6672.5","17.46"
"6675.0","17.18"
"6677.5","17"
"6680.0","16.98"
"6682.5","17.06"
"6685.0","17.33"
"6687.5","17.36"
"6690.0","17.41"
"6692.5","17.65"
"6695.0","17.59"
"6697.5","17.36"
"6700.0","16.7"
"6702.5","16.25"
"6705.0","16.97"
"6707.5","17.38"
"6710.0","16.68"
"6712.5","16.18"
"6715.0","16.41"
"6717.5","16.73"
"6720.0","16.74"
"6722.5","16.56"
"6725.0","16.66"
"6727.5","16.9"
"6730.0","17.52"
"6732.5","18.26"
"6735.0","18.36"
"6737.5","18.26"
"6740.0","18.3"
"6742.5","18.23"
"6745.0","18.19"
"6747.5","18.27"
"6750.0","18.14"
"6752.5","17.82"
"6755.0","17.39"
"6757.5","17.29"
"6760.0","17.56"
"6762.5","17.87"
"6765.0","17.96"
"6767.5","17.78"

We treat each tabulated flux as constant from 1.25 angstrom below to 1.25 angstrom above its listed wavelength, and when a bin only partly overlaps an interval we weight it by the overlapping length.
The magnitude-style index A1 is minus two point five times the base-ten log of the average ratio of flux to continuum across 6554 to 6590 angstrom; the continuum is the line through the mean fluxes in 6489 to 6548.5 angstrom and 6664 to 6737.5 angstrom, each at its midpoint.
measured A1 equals 0.116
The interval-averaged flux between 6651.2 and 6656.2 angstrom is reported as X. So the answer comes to 17.9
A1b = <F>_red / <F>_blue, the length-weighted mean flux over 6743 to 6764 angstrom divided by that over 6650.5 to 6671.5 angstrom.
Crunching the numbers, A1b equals 1.0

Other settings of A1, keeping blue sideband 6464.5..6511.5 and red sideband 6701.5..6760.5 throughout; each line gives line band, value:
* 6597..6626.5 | 0.066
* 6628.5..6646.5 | 0.020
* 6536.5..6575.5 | 0.065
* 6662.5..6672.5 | 0.023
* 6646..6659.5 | -0.013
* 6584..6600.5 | 0.057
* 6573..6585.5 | 0.218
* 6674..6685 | 0.028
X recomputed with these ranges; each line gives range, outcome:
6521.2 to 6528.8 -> 18.1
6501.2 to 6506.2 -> 18.5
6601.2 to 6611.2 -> 16.3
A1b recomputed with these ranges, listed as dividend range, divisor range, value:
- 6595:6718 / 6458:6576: 0.97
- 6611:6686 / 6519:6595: 1.03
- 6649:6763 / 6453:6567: 0.98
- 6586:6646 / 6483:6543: 0.94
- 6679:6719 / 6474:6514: 0.93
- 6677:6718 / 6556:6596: 1.06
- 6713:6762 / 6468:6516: 0.97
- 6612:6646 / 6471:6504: 0.95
